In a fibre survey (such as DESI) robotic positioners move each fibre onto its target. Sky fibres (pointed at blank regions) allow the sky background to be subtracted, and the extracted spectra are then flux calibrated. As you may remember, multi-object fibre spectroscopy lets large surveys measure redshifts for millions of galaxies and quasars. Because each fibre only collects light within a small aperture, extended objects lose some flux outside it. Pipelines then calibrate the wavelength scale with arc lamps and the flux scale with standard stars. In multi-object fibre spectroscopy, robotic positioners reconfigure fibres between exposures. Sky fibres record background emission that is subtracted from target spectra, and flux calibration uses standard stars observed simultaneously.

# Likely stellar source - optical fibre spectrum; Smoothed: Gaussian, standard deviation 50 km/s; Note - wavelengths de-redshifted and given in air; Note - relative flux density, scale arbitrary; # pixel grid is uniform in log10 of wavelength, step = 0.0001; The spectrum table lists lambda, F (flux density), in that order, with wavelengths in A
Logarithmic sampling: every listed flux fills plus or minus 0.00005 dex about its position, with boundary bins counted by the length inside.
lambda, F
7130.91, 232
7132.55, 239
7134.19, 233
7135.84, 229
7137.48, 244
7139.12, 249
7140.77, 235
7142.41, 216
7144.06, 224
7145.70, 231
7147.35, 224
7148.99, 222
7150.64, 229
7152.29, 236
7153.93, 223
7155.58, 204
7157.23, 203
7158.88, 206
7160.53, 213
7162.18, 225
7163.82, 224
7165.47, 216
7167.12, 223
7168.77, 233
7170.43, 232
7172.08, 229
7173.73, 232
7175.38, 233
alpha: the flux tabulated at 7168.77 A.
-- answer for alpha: 233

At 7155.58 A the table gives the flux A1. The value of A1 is 204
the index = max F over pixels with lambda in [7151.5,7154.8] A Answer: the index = 236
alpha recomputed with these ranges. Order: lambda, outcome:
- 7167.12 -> 223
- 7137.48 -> 244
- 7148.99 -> 222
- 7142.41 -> 216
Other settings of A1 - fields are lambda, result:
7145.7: 231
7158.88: 206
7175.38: 233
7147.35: 224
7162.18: 225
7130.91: 232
